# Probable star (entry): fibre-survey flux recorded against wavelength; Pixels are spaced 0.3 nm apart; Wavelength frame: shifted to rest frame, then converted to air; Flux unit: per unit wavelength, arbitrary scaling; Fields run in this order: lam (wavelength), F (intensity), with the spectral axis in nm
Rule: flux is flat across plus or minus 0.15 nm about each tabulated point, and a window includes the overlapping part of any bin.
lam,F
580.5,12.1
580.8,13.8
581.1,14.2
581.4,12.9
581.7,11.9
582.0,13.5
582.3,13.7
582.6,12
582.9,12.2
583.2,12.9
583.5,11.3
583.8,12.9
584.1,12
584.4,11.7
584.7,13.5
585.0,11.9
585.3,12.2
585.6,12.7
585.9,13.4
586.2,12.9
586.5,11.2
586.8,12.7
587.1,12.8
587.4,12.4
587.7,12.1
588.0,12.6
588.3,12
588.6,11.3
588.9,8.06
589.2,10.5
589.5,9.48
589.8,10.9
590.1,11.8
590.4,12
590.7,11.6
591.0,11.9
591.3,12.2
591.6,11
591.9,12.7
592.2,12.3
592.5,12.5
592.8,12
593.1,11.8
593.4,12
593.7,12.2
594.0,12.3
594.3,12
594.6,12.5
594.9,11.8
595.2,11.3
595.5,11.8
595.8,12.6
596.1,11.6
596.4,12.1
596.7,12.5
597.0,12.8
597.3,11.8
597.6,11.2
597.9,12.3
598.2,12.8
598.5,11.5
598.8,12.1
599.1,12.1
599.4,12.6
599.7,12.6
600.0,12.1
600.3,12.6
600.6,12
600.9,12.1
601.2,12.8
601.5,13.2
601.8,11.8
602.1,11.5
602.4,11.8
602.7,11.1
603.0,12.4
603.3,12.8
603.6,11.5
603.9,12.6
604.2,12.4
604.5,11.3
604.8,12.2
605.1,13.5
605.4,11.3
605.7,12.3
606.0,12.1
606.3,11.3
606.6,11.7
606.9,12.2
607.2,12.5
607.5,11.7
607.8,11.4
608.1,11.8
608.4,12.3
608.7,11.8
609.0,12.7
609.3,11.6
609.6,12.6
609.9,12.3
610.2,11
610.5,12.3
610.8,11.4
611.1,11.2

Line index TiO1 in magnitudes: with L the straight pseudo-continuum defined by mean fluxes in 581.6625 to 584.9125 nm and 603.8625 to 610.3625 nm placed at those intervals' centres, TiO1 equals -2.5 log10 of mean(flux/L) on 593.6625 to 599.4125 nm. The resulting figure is 0.01 mag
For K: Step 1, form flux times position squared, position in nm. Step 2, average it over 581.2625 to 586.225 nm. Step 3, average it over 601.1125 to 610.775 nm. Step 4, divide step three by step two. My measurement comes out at 1.0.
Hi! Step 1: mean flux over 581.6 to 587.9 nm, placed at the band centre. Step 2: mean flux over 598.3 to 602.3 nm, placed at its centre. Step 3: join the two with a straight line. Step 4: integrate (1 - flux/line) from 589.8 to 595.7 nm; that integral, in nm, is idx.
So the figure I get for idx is 0.186 nm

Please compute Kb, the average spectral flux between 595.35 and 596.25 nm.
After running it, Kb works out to 12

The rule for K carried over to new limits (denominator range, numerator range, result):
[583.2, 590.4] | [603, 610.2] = 1.09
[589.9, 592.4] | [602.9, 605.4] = 1.07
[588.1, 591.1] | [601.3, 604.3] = 1.15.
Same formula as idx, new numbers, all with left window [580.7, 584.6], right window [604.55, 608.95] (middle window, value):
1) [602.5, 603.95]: 0.009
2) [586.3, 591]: 0.398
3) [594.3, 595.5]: 0.045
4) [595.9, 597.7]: 0.037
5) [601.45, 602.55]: 0.015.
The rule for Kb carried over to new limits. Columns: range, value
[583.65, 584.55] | 12.2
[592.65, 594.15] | 12.1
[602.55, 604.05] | 12.1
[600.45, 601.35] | 12.3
